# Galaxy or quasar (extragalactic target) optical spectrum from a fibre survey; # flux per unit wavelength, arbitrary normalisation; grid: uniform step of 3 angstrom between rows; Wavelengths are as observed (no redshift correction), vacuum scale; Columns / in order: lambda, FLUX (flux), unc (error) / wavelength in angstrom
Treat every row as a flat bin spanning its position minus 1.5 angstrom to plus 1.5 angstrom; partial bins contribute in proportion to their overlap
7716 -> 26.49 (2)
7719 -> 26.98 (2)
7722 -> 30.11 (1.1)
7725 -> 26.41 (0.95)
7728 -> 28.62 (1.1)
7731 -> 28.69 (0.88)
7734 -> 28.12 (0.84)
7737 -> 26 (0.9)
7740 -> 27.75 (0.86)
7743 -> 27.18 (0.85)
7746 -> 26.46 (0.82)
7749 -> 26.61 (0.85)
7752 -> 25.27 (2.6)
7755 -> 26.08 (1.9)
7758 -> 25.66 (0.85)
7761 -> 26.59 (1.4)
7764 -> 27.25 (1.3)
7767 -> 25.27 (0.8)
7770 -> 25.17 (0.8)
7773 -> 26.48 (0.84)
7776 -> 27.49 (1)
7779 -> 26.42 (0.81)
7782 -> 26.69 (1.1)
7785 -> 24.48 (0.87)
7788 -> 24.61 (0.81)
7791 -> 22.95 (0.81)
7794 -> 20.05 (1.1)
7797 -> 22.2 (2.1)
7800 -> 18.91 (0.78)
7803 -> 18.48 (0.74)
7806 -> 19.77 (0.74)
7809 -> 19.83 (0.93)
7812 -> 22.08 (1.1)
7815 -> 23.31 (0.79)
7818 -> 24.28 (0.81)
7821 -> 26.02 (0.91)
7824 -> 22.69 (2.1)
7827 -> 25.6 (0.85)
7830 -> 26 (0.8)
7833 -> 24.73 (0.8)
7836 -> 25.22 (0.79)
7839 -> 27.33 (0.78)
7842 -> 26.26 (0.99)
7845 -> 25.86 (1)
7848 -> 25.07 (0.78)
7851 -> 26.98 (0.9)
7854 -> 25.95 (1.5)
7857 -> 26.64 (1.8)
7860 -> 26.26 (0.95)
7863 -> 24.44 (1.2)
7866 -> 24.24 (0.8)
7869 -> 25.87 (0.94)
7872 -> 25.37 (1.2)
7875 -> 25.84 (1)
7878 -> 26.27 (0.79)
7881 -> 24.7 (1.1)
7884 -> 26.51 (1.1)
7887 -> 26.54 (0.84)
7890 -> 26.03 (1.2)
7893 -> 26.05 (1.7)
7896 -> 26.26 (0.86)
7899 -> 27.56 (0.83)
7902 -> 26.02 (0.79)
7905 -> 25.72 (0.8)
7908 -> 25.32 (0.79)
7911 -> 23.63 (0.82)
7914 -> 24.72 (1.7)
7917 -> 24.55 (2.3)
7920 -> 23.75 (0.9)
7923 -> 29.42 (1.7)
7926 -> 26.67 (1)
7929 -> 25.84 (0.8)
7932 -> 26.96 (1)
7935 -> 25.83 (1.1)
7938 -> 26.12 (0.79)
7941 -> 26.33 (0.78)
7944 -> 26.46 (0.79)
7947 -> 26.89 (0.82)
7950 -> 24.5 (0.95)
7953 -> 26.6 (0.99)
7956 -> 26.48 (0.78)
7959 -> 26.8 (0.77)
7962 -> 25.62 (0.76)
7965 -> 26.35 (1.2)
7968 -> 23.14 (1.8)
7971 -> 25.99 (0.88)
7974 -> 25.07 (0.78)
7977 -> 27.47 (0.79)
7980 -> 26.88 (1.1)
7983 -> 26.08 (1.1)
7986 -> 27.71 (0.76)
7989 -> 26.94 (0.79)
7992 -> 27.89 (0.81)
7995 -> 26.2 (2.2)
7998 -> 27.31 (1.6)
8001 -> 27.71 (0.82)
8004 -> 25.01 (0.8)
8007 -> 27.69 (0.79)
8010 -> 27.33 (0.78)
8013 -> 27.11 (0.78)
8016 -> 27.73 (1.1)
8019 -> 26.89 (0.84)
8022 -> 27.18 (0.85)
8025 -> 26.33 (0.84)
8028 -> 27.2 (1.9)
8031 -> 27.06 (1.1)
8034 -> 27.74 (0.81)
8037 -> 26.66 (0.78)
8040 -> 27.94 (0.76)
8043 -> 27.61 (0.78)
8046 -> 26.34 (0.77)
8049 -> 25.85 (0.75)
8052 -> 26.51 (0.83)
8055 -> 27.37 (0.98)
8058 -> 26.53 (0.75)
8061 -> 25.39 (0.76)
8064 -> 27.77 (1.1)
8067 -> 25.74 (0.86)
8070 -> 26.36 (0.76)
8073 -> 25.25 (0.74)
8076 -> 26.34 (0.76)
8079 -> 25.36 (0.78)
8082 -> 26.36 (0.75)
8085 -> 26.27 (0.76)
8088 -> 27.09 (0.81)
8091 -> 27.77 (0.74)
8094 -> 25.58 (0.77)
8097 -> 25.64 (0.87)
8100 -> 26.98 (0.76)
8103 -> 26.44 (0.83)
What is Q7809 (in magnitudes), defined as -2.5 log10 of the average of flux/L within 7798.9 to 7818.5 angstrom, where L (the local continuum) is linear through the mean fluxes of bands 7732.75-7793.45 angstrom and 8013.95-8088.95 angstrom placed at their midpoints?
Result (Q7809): 0.25 mag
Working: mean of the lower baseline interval 26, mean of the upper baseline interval 26.7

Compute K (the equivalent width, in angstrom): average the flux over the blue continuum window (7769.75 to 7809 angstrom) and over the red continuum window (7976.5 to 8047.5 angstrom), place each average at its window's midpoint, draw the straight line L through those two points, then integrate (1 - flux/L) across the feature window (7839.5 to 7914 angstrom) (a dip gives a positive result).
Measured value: -3.4 angstrom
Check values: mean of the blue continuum 23.2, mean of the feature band 25.8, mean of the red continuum 27.1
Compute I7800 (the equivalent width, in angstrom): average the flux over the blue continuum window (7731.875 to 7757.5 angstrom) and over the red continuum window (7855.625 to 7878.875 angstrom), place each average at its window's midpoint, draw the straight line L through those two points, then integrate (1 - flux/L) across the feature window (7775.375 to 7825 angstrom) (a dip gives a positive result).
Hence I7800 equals 6.29 angstrom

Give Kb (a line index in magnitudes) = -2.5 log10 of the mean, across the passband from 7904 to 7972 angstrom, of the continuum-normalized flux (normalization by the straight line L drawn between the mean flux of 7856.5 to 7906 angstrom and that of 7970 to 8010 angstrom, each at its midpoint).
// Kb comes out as 0.02 mag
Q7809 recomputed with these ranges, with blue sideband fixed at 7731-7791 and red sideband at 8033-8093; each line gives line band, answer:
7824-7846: 0.03 mag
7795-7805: 0.30 mag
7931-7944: 0.01 mag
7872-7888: 0.02 mag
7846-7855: 0.02 mag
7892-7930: 0.03 mag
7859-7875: 0.05 mag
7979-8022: -0.02 mag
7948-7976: 0.03 mag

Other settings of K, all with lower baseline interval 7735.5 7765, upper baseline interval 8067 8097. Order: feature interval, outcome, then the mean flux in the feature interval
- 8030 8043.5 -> -0.6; 27.4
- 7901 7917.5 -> 0.8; 25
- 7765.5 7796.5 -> 1.8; 24.9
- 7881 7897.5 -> 0.1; 26.1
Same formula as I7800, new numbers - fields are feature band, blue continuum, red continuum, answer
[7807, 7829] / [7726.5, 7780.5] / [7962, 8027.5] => 2.74 angstrom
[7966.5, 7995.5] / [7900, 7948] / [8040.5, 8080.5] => -0.27 angstrom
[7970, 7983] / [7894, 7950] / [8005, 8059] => 0.08 angstrom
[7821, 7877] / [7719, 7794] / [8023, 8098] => 1.81 angstrom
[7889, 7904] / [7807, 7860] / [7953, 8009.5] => -0.46 angstrom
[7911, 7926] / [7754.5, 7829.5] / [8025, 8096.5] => -0.20 angstrom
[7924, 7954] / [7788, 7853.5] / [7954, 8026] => -0.66 angstrom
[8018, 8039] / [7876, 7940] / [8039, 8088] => -0.56 angstrom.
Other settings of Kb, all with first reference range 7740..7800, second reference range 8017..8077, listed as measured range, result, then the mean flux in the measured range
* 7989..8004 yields -0.023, 27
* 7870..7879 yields 0.002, 25.8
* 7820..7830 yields 0.030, 24.9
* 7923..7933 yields -0.033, 26.9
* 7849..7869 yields 0.001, 25.7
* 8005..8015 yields -0.030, 27.3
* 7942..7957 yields 0.002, 26.2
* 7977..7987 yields -0.022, 26.9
